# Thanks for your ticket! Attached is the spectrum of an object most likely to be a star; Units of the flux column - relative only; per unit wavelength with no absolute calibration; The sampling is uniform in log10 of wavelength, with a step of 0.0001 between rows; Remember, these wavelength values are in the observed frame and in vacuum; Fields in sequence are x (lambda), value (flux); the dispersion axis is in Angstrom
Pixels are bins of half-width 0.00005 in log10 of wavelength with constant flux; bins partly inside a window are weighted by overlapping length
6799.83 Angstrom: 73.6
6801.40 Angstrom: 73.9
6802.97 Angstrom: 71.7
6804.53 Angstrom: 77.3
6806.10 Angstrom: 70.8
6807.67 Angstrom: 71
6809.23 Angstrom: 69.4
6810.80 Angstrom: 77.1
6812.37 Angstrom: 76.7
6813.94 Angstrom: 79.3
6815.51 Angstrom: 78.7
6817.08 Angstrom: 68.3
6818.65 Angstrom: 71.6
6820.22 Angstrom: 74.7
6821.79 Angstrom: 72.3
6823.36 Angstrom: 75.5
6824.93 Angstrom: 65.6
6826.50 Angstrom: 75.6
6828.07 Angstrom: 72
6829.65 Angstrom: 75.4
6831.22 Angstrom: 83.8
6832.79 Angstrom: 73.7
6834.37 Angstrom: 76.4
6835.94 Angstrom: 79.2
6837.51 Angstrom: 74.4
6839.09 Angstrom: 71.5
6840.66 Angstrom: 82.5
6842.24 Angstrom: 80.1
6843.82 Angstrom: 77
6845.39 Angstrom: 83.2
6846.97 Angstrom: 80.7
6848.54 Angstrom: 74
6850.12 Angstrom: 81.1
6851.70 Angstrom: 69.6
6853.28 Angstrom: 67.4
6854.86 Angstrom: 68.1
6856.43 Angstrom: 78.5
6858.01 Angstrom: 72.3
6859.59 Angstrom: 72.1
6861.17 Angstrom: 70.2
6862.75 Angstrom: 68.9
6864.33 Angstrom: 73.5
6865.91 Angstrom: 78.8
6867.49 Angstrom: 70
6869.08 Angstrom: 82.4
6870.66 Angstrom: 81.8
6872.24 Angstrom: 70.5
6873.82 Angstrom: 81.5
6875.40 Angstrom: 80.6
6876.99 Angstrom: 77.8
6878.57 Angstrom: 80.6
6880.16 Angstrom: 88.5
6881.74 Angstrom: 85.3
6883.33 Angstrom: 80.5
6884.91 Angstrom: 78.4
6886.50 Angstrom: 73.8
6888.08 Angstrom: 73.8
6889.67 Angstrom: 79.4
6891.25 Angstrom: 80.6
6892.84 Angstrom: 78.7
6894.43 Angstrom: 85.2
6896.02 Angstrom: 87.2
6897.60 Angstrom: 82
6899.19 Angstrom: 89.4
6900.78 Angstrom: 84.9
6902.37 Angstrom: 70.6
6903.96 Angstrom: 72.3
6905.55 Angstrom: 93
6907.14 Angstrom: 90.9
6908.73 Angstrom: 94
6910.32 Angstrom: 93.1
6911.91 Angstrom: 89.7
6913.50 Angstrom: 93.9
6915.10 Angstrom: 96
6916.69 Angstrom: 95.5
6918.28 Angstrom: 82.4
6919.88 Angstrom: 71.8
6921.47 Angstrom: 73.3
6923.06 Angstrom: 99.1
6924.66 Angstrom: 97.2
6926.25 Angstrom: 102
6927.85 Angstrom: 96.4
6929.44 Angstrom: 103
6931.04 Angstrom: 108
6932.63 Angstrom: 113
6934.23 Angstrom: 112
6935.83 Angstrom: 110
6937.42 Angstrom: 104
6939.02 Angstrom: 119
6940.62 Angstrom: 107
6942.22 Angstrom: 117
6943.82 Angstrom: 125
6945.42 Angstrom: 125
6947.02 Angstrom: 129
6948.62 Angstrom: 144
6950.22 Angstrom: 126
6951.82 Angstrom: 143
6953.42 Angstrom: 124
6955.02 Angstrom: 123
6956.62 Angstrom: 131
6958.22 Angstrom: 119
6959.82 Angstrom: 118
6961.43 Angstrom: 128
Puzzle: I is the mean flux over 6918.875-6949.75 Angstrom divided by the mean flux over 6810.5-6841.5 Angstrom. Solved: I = 1.4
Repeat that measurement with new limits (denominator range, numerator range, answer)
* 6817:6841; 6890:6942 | 1.25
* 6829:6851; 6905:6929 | 1.17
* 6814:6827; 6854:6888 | 1.05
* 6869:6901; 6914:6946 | 1.27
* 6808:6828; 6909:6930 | 1.25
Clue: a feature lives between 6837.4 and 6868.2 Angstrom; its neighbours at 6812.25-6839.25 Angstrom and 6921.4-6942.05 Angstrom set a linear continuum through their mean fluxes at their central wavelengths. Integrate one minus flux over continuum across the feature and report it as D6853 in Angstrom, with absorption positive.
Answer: 2.8 Angstrom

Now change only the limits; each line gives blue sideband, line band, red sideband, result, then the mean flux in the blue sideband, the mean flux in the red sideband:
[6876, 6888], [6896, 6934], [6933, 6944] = 3.1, 80.3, 113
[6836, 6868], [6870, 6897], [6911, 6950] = 2.1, 74.8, 105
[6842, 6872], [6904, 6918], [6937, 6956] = 1.7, 75.1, 124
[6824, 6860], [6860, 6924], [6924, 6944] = 7.7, 75.4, 108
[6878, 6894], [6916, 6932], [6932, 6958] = 2.1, 80.1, 122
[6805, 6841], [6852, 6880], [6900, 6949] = 3.3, 74.5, 100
